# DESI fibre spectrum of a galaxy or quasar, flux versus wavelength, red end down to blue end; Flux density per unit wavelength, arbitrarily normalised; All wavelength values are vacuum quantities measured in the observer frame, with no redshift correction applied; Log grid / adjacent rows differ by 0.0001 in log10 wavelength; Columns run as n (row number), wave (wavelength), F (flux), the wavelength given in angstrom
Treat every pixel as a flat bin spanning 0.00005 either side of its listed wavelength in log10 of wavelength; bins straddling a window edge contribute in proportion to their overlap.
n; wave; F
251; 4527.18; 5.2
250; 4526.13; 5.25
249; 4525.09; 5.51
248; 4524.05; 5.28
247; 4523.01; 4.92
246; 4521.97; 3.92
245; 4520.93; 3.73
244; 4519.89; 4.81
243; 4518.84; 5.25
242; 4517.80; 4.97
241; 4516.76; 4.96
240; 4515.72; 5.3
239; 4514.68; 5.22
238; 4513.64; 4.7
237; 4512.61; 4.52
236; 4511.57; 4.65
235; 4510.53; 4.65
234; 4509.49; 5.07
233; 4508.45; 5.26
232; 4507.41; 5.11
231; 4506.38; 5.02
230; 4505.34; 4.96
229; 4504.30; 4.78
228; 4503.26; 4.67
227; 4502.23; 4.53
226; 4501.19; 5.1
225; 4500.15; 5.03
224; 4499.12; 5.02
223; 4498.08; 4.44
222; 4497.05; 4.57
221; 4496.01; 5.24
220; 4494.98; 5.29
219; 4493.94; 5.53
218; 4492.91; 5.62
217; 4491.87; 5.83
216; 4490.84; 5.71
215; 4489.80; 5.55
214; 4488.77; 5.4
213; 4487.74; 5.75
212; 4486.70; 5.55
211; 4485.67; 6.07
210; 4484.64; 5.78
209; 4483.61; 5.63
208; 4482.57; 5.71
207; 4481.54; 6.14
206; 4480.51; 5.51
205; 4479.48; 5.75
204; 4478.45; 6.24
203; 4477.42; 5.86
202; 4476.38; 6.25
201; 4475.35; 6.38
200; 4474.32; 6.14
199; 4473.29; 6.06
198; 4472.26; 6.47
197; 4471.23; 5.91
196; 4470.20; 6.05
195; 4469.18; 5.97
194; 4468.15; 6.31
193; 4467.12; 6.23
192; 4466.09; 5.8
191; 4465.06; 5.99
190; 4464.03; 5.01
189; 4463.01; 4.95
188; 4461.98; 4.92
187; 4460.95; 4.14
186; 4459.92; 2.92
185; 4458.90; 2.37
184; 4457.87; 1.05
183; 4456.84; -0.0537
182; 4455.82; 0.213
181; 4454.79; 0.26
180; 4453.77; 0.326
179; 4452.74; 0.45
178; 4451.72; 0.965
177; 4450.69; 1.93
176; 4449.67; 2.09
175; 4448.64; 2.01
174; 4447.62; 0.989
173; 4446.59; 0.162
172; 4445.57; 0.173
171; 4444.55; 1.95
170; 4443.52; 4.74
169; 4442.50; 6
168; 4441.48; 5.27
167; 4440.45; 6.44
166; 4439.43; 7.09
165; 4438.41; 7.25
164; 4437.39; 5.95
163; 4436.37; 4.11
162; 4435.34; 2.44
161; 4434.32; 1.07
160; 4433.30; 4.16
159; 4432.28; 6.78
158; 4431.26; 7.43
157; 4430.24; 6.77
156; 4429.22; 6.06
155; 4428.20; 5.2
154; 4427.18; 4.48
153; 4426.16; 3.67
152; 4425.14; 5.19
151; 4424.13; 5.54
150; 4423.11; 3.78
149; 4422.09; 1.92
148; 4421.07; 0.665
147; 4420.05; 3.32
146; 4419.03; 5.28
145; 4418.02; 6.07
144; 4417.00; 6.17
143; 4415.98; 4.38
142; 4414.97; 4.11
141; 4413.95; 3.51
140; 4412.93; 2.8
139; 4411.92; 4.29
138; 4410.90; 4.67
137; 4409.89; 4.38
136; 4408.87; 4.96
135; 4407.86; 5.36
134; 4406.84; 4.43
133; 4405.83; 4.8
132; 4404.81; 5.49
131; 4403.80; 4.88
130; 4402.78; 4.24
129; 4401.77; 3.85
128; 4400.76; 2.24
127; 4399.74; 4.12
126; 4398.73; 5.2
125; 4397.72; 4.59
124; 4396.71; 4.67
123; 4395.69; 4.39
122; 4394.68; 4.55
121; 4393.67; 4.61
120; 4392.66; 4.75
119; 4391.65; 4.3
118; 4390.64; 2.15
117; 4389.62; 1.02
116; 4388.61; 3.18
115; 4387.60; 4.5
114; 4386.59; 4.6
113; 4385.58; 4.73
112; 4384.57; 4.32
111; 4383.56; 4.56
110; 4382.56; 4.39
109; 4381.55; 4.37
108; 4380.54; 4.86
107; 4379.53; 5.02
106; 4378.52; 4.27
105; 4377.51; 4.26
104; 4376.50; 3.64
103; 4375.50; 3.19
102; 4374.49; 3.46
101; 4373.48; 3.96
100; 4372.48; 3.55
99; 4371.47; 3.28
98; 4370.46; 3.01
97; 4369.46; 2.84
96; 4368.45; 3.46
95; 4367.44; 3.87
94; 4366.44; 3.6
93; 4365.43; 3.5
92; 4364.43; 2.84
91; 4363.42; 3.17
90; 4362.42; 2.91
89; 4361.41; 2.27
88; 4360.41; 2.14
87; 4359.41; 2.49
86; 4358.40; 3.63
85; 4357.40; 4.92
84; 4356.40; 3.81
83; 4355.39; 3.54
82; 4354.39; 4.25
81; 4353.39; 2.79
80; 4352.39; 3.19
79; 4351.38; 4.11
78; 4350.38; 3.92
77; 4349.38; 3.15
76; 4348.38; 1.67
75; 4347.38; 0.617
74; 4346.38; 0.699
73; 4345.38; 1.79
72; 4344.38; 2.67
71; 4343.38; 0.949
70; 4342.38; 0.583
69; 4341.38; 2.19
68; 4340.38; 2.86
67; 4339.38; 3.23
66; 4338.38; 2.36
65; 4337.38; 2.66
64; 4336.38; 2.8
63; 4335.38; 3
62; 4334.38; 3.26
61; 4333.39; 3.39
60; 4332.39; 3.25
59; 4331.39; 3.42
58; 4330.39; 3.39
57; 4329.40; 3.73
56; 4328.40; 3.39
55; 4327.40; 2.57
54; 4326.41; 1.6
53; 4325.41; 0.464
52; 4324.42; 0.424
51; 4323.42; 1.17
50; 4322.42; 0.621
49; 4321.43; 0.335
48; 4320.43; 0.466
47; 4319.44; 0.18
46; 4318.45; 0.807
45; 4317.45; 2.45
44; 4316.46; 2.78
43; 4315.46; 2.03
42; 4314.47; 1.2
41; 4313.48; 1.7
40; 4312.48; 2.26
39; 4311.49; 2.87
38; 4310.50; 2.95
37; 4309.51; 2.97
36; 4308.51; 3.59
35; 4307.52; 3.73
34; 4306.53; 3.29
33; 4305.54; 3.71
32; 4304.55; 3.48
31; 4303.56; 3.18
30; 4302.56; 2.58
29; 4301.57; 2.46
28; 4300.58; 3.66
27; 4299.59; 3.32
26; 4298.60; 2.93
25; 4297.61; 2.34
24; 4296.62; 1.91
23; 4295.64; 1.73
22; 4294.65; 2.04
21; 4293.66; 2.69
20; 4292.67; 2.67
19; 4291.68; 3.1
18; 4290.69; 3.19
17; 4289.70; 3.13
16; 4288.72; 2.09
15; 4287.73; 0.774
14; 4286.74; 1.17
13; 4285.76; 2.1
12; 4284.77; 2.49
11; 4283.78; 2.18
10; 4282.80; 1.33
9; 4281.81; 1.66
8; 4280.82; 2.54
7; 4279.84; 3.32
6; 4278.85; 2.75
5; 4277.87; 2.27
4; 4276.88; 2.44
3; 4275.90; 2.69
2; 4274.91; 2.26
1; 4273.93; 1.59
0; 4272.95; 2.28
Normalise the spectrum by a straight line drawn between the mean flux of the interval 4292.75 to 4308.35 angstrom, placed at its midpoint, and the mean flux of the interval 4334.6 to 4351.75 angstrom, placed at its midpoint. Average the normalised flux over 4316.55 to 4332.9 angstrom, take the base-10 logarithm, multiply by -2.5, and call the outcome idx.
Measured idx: 0.37 mag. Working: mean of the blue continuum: 2.88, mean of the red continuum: 2.31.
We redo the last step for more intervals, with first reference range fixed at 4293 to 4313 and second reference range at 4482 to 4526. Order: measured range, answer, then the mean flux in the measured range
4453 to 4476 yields 0.119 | 4.22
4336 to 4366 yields 0.248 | 2.73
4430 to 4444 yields -0.224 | 5.37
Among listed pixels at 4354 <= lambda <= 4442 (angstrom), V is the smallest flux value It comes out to 0.665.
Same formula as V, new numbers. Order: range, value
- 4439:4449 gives 0.162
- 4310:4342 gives 0.18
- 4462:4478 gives 4.95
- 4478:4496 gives 5.29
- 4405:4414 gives 2.8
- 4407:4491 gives -0.0537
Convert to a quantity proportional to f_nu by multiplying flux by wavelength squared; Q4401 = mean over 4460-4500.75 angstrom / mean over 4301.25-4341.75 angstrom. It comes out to 2.50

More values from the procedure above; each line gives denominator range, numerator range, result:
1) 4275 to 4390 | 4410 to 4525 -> 1.74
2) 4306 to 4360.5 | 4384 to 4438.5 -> 1.85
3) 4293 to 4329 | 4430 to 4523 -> 2.24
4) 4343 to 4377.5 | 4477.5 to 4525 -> 1.81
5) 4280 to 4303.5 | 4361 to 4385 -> 1.61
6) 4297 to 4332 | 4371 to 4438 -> 1.91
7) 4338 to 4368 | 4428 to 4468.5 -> 1.37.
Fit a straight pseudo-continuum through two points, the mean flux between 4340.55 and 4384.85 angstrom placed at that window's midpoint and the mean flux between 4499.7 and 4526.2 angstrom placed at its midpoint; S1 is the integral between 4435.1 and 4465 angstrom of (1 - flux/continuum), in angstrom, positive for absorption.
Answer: 8.2 angstrom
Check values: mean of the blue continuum 3.22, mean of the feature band 3.02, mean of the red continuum 4.88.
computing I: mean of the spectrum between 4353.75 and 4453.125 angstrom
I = 3.95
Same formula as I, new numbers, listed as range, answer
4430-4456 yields 3.35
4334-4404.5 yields 3.42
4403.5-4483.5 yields 4.32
